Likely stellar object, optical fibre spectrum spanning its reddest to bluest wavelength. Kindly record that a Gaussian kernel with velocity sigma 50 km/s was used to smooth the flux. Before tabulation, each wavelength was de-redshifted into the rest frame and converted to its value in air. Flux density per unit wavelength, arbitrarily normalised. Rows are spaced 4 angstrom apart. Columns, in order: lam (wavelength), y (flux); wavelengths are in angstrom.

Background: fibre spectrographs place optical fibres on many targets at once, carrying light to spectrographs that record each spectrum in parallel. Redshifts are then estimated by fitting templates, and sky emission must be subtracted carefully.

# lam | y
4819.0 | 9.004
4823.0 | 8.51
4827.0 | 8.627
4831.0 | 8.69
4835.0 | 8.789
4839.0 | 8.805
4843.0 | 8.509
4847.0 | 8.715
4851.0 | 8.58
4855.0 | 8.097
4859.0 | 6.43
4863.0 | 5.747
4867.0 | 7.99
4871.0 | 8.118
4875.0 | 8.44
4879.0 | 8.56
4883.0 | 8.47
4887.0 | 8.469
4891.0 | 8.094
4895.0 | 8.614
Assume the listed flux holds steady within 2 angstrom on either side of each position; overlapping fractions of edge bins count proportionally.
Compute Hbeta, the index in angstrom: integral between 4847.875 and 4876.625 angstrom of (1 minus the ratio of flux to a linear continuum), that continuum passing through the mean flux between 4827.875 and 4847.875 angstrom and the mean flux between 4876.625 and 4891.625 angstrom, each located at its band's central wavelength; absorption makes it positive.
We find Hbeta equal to 3.0 angstrom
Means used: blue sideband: 8.7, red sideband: 8.43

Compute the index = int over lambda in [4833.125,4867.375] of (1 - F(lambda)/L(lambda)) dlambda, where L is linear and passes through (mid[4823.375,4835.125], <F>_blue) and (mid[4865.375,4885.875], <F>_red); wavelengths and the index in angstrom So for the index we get 2.2 angstrom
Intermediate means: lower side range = 8.66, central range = 7.96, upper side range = 8.33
